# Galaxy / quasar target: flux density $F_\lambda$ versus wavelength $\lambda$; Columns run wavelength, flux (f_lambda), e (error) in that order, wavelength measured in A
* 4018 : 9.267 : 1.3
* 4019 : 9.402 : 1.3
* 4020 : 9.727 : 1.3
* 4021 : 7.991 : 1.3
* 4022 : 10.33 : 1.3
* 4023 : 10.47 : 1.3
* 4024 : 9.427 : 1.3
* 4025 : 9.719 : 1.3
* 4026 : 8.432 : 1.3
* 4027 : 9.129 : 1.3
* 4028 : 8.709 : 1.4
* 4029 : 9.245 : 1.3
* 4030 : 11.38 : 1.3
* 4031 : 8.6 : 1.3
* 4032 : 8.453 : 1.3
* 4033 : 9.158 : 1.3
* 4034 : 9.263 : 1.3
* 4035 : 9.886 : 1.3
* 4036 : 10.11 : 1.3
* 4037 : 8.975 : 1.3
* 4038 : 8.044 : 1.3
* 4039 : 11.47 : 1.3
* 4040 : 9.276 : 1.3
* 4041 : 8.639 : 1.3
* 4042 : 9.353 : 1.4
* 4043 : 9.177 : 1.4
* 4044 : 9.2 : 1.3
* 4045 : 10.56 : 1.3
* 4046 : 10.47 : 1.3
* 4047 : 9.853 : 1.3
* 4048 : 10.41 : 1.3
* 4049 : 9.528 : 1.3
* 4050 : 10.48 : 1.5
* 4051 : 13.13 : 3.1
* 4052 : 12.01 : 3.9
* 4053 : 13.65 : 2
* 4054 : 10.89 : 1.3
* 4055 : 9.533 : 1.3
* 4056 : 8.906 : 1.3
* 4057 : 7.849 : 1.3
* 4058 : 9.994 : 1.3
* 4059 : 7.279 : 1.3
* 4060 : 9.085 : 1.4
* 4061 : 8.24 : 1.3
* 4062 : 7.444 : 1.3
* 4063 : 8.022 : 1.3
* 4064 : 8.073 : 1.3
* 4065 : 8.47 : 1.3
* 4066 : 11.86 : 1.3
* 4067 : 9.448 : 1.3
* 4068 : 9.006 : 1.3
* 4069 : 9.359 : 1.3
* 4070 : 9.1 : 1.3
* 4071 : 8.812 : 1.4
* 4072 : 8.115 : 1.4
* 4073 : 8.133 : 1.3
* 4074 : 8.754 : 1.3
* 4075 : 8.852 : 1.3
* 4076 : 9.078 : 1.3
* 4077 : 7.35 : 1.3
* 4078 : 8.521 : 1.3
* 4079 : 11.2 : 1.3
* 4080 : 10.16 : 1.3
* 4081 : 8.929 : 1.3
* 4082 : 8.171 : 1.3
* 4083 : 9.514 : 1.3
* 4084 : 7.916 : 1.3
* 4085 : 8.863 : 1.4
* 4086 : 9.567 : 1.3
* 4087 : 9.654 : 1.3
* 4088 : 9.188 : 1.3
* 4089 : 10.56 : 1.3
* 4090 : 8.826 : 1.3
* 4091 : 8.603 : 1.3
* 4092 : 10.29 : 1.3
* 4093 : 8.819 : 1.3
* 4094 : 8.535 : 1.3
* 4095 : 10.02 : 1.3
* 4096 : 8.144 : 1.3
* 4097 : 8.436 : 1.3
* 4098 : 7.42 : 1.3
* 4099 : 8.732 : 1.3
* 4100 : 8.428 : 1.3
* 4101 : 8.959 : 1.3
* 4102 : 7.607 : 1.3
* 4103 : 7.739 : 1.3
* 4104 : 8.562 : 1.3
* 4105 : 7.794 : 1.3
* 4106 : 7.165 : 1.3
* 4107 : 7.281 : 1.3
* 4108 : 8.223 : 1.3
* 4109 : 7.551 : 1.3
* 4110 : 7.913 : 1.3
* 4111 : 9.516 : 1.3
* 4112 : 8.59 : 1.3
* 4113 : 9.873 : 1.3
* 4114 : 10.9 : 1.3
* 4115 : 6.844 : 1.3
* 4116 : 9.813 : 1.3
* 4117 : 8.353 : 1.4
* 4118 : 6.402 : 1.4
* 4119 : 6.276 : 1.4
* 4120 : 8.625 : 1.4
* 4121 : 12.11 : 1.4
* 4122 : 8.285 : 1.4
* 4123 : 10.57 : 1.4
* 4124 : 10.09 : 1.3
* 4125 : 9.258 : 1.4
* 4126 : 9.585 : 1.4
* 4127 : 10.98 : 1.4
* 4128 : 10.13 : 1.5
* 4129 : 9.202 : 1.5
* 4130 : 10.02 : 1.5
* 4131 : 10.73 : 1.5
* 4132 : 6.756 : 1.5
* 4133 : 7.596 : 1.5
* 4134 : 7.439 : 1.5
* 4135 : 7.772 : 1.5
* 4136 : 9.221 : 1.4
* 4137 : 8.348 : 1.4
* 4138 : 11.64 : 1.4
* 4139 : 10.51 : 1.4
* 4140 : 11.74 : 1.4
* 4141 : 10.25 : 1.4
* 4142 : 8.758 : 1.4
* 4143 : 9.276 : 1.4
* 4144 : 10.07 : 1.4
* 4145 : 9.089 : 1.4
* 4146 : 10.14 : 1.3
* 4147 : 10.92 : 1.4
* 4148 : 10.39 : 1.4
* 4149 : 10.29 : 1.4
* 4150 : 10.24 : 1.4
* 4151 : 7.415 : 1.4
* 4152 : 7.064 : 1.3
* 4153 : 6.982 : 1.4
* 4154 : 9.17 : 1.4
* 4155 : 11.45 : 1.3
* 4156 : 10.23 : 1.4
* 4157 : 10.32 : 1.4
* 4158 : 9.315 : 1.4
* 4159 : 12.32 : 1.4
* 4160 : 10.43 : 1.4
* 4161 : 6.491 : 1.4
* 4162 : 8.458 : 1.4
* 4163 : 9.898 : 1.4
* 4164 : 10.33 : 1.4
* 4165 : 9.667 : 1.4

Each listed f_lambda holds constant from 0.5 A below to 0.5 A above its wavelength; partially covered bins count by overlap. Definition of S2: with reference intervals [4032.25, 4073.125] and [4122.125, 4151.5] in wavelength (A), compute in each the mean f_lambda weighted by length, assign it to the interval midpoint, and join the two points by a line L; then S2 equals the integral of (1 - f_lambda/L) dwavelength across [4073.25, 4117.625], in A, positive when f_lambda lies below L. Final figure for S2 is 3.76 A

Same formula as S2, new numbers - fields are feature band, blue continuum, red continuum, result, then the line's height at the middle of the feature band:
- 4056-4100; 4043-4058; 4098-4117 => 2.4 A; 9.43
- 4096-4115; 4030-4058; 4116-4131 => 2.3 A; 9.47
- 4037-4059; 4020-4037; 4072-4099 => -1.9 A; 9.24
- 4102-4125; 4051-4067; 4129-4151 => 2.3 A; 9.53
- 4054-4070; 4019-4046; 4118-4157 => 0.9 A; 9.43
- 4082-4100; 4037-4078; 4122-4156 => 0.9 A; 9.44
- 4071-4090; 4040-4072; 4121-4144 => 1.1 A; 9.56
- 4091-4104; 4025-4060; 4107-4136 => 0.8 A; 9.14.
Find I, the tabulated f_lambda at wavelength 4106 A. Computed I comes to 7.165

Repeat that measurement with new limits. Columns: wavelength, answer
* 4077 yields 7.35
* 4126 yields 9.585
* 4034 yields 9.263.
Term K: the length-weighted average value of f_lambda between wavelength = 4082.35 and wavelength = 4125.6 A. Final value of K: 8.74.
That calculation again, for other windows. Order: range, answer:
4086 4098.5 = 9.06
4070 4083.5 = 8.9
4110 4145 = 9.26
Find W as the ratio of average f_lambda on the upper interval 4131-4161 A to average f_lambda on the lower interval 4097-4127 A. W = 1.1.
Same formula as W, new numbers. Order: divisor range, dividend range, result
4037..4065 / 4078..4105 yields 0.93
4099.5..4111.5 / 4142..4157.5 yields 1.18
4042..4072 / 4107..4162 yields 0.96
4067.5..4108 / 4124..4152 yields 1.09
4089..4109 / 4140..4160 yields 1.15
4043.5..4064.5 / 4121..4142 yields 0.98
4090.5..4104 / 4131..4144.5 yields 1.08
